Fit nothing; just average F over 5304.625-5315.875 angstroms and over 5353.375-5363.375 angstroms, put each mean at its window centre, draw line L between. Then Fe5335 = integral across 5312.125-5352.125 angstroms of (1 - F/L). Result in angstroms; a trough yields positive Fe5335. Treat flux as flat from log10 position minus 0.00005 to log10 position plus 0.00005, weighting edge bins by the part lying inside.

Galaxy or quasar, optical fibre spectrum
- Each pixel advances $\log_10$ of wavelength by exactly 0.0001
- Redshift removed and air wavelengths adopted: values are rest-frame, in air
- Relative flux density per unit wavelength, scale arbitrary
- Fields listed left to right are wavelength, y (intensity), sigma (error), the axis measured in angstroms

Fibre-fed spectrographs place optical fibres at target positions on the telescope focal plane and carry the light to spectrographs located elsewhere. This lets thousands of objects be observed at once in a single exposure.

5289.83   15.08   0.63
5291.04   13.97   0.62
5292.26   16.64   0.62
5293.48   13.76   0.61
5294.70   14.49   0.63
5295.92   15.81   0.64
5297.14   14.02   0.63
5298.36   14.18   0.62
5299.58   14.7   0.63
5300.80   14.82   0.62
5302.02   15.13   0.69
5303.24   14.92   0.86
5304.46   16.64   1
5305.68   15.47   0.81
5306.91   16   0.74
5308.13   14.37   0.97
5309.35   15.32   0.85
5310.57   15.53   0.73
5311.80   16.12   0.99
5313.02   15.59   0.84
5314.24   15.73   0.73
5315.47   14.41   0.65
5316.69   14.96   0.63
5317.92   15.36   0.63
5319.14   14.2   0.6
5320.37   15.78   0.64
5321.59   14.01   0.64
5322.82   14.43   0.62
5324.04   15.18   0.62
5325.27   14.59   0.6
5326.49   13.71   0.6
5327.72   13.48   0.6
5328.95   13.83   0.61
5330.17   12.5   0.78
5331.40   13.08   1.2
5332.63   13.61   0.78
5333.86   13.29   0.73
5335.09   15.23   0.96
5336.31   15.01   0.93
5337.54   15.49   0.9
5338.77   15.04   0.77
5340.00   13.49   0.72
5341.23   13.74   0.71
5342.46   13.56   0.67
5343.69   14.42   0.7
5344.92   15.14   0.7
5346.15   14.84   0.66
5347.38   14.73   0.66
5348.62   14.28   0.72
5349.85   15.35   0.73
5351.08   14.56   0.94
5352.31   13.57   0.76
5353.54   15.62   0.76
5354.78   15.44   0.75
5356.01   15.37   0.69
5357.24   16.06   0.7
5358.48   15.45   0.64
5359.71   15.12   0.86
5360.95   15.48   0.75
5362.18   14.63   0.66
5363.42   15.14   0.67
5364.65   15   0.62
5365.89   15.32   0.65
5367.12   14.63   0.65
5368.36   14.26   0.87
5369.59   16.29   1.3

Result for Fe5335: 2.5 angstroms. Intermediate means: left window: 15.5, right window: 15.4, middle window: 14.5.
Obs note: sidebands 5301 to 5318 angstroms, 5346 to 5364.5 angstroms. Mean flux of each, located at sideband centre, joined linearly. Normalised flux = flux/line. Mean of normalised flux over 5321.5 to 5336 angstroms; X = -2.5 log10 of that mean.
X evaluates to 0.10 mag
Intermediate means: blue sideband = 15.4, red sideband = 15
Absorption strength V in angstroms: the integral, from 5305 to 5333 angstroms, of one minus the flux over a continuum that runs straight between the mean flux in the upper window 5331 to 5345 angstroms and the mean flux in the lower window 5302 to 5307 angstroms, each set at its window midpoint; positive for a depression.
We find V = 0.7 angstroms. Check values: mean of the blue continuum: 15.6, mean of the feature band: 14.7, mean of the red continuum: 14.2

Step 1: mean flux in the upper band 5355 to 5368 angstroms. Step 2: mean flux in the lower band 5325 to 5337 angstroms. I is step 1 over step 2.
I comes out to 1.1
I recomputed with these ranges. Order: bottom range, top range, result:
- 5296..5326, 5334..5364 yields 0.98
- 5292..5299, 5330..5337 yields 0.94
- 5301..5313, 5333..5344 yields 0.93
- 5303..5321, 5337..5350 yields 0.94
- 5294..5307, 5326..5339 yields 0.93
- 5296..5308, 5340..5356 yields 0.97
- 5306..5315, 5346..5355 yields 0.95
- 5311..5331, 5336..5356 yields 1.00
